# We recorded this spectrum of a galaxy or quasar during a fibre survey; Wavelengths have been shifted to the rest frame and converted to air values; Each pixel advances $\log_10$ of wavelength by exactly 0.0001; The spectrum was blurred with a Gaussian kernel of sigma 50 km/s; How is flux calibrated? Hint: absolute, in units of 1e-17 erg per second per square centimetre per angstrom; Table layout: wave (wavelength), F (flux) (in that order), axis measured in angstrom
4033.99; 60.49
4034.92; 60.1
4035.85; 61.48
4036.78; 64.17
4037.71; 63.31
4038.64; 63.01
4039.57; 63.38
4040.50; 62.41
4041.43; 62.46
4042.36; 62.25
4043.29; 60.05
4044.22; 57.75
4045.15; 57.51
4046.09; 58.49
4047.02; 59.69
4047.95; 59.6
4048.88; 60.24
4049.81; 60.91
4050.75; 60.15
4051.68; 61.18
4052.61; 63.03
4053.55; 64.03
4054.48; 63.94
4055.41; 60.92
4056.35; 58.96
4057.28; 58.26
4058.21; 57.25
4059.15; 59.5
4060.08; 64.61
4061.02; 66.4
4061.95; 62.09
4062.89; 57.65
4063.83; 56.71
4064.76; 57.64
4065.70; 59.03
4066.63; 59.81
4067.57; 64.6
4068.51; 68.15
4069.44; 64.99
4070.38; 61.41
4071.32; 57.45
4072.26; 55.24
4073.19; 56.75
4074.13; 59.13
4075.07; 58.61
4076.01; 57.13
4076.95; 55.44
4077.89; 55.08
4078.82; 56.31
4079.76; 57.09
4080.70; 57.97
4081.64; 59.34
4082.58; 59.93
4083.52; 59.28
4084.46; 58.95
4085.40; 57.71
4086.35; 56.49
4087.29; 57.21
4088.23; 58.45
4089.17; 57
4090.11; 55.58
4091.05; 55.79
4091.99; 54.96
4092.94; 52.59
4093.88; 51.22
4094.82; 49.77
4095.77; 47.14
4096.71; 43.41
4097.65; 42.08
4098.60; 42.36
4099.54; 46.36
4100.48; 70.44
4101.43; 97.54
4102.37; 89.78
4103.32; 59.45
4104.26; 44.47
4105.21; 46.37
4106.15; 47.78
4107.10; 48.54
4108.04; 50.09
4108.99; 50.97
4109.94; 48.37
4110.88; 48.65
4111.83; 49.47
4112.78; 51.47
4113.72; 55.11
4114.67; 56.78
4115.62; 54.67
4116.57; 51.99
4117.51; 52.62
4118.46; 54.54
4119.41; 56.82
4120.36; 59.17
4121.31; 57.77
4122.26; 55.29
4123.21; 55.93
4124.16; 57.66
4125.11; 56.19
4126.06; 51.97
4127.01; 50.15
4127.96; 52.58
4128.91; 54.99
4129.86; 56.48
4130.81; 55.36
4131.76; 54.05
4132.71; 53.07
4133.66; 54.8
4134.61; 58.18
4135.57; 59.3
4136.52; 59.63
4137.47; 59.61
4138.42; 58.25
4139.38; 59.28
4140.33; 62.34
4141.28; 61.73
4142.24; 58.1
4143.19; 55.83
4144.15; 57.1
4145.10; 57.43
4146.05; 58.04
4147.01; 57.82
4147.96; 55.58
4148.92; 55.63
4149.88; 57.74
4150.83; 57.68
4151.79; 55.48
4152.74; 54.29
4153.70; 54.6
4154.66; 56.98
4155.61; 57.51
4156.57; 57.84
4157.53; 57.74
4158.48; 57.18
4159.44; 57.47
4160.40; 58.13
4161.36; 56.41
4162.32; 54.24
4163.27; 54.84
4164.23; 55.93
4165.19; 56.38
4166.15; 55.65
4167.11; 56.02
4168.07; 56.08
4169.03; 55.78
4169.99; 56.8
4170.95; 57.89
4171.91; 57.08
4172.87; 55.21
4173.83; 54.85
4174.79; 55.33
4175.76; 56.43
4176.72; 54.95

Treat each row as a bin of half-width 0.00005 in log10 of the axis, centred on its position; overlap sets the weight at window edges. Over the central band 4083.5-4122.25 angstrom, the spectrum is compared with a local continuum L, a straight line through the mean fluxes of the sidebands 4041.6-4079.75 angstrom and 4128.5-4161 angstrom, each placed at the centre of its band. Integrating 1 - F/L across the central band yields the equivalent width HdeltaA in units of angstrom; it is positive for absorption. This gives 2.5 angstrom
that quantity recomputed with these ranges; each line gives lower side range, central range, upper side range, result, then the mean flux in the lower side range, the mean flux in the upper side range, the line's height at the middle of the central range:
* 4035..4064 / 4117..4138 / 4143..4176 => 0.7 angstrom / 61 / 56.4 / 57.8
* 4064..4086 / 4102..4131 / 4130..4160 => 1.9 angstrom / 59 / 57.3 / 58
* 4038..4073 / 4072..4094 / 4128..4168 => 1.0 angstrom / 60.8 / 56.9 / 59.7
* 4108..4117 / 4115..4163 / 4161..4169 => -2.4 angstrom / 51.8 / 55.7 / 53.8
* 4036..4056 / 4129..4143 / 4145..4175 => -0.1 angstrom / 61.3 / 56.4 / 57.5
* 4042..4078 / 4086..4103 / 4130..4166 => 0.5 angstrom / 60.1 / 57.1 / 58.9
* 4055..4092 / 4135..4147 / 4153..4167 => -0.4 angstrom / 58.9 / 56.4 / 57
